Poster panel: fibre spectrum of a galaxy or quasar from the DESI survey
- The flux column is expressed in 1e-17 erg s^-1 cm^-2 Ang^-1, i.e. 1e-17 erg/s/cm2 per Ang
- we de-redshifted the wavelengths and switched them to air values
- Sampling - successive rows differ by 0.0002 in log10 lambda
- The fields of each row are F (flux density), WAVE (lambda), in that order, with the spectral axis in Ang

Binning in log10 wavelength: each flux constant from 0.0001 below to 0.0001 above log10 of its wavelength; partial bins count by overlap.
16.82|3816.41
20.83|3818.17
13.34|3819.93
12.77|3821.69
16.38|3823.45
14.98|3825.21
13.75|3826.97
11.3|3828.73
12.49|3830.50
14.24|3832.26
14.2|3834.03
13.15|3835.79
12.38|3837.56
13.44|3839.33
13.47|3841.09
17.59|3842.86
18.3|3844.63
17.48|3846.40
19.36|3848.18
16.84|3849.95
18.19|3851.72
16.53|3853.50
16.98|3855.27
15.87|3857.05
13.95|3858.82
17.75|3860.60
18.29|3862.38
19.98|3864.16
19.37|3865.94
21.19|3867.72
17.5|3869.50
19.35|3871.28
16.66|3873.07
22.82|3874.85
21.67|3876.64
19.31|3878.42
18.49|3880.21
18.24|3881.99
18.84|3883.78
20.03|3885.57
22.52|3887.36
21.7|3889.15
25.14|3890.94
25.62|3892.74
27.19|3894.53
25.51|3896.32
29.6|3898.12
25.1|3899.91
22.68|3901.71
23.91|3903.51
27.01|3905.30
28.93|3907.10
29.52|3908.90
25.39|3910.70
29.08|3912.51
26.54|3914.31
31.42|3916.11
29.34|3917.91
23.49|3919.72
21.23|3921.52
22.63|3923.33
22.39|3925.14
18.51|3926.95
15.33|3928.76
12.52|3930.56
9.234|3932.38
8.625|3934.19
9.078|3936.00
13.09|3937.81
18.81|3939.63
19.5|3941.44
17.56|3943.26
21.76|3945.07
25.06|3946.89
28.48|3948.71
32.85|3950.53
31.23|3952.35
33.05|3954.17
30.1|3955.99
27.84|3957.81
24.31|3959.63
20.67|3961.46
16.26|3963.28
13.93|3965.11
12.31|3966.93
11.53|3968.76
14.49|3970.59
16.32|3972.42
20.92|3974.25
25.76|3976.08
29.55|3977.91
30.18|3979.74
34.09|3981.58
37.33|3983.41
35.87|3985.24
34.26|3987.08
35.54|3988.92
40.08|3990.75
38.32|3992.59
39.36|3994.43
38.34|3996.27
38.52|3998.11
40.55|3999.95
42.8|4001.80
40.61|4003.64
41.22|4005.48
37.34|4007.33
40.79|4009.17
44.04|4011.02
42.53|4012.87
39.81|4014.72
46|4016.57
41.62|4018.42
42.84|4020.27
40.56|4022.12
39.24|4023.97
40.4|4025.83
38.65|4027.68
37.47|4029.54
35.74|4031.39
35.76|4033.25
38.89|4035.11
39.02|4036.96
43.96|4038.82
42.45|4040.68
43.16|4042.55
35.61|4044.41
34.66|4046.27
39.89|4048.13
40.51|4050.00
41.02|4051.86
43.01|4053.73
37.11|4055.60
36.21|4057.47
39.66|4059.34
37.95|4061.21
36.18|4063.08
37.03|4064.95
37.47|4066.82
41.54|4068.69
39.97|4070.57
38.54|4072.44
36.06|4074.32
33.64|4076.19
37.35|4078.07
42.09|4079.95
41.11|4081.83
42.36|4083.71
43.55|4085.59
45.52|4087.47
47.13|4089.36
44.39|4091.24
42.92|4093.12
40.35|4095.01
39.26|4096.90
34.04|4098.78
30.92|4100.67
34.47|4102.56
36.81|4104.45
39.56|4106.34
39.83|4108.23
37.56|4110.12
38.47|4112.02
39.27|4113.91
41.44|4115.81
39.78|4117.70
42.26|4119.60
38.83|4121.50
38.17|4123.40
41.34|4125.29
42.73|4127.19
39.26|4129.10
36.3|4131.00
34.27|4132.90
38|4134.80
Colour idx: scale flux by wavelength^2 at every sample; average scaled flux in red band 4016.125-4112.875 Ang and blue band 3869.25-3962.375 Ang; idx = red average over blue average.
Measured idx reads 1.87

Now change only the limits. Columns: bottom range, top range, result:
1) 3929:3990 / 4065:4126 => 1.85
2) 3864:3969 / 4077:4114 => 1.98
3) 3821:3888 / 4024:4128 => 2.58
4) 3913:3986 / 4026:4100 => 1.87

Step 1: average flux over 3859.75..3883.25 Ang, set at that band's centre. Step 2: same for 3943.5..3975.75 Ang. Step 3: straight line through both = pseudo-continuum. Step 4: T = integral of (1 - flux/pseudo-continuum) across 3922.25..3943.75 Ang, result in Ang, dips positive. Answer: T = 5.8 Ang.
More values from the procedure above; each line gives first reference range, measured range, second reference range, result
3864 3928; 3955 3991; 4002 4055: 8.7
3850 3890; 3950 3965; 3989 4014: 3.0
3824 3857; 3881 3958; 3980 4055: 7.7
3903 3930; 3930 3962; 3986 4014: 9.5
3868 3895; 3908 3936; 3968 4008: 4.3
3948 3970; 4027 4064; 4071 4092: -3.2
